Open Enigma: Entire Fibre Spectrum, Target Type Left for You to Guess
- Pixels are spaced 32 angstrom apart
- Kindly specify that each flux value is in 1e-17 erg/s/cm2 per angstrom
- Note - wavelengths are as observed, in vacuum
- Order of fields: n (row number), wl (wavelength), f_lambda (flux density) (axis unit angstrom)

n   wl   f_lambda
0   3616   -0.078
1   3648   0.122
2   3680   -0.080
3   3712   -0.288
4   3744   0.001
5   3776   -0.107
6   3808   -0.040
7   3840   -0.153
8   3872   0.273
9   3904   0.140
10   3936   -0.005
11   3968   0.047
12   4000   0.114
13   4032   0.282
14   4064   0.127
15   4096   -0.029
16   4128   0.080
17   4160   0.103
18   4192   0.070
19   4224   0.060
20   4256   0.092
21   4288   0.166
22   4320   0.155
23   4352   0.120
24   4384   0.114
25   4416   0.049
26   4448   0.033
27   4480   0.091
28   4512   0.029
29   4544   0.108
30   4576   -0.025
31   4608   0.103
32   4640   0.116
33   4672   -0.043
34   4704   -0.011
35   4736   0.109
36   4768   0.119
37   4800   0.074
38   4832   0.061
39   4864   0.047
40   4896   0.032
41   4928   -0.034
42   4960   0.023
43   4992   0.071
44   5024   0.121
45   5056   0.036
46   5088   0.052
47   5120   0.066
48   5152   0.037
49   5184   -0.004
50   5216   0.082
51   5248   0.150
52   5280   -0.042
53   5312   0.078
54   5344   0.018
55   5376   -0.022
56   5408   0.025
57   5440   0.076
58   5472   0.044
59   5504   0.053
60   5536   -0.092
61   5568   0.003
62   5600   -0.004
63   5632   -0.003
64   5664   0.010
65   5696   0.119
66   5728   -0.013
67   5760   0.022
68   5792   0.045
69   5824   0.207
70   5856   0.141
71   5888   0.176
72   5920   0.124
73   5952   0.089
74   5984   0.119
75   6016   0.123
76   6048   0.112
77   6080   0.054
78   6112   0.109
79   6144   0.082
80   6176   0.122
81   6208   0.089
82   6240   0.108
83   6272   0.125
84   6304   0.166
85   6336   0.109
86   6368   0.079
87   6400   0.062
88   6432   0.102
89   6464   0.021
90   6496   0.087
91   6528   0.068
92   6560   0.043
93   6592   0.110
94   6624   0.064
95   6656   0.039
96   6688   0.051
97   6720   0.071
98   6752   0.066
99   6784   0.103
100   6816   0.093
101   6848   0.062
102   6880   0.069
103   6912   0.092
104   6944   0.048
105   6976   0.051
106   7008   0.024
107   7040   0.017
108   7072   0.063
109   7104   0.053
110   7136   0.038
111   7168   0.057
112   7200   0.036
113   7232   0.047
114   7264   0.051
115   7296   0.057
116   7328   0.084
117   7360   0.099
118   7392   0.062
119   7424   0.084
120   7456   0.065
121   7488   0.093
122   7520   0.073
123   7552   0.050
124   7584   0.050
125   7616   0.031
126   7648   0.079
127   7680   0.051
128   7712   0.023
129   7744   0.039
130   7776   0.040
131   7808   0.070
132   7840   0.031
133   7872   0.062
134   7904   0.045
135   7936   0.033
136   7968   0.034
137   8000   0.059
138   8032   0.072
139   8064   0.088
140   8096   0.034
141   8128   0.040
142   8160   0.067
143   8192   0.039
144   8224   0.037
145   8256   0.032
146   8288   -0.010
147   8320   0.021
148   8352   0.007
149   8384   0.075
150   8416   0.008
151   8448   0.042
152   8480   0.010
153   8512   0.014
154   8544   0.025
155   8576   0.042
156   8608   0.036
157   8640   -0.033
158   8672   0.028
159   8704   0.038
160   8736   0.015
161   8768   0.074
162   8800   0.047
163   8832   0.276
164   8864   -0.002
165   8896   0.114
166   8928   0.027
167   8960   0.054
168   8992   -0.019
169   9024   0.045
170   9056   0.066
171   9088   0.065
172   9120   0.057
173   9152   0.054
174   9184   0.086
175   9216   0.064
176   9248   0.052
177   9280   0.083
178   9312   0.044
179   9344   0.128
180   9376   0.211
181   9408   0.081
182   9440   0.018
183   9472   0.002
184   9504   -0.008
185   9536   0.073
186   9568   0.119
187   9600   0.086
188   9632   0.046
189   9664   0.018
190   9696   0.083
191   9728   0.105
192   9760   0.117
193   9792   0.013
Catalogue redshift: 1.370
